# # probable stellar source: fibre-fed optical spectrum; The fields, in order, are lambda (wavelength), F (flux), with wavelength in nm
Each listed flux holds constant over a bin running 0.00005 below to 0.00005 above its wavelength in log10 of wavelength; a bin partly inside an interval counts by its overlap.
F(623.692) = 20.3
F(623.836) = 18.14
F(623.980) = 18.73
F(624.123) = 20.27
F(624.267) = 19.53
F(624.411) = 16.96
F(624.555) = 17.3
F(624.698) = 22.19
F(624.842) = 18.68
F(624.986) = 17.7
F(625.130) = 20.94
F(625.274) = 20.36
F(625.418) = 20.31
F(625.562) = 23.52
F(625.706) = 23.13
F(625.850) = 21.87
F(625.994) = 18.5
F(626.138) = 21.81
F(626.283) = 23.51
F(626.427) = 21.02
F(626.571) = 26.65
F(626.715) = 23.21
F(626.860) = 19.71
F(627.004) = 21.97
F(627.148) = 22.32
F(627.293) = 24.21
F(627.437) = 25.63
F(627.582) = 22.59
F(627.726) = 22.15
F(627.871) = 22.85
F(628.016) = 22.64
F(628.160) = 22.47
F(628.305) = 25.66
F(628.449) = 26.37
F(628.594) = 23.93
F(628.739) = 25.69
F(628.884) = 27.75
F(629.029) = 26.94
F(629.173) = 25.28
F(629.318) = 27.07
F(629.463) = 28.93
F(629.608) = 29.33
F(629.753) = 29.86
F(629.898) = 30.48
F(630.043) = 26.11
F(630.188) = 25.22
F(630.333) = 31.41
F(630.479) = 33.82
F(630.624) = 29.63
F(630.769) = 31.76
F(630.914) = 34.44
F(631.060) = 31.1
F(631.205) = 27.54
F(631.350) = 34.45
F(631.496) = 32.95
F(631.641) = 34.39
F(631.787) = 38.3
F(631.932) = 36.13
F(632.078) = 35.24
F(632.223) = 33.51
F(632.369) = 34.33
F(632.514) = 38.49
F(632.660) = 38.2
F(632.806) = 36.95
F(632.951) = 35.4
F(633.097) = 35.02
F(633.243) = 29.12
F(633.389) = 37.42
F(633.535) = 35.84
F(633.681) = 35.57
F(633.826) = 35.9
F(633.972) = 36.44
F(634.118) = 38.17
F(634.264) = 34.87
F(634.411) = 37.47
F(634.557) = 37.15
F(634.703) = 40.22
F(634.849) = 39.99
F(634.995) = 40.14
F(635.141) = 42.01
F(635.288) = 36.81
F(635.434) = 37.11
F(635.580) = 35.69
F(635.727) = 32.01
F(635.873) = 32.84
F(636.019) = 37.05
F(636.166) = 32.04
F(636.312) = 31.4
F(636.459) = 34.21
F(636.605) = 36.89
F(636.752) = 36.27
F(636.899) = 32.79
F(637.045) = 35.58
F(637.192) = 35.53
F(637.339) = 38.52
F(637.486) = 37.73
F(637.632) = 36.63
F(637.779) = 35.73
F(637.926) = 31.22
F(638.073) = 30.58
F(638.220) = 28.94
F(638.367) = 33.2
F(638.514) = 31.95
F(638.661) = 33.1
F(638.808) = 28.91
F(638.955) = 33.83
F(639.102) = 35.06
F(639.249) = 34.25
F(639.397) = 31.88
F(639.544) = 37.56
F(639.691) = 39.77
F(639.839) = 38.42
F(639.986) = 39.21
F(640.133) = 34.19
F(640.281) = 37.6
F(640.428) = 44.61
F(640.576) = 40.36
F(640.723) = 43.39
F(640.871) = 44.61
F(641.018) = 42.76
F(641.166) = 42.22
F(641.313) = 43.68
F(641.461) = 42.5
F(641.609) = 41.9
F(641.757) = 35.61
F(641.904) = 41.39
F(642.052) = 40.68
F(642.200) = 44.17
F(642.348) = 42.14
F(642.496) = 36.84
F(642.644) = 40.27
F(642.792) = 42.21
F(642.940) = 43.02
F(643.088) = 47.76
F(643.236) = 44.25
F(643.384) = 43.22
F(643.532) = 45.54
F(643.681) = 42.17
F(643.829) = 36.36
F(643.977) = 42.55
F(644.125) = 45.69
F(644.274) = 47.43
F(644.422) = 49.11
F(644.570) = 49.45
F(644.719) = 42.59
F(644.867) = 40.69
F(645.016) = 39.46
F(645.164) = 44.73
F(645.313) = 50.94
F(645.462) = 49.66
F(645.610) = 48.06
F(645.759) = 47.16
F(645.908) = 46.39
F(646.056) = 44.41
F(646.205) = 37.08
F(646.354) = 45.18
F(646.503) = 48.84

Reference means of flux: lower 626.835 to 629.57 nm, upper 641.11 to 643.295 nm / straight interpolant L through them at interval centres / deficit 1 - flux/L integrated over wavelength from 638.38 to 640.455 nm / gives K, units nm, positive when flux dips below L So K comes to 0.16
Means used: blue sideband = 24.6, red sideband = 41.9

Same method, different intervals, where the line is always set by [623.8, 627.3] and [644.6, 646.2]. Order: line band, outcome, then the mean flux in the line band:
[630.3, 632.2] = -0.37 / 33.2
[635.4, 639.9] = 0.15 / 34.4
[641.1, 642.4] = -0.03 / 41.6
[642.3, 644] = 0.01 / 42.2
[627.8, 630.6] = -0.18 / 27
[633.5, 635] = -0.28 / 37.4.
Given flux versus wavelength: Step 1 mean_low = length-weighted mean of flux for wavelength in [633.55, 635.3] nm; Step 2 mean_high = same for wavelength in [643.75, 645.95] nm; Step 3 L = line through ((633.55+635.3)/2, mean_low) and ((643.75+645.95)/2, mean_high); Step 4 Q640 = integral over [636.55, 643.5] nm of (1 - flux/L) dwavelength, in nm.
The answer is 0.62 nm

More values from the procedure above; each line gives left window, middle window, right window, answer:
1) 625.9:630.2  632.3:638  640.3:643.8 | -0.442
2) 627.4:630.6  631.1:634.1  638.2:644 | -0.468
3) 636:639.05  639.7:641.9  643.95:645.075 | -0.102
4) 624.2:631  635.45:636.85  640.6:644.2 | 0.014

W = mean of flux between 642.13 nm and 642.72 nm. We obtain 40.8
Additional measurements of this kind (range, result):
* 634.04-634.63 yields 36.9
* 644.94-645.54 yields 46.2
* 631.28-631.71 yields 33.9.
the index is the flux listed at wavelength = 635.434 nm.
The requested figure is 37.11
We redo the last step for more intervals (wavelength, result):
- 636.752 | 36.27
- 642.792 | 42.21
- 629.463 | 28.93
